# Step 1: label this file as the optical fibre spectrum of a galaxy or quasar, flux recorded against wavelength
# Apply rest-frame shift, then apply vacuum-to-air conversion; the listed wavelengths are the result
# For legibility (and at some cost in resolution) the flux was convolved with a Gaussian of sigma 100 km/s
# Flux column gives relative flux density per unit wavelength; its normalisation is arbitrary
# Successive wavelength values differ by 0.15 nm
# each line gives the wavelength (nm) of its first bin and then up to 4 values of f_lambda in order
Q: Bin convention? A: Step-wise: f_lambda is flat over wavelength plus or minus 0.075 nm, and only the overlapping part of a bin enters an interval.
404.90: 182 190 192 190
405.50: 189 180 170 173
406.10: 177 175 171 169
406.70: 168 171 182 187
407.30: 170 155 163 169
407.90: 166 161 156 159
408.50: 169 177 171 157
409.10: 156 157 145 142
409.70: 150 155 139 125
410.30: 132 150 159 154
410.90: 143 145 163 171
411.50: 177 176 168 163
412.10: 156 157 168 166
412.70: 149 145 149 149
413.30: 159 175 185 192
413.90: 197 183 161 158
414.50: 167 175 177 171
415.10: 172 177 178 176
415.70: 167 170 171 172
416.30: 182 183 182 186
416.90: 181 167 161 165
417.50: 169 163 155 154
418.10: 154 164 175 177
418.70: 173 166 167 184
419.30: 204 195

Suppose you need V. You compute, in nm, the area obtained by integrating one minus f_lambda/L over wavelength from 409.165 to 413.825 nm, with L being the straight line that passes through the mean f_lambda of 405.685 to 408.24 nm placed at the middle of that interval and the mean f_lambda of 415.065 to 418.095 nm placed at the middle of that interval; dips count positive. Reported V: 0.37 nm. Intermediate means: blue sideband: 170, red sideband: 171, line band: 157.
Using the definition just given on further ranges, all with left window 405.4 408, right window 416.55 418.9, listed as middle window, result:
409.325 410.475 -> 0.198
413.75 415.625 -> -0.063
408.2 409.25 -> 0.050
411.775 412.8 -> 0.061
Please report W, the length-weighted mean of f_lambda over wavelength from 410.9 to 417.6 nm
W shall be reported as 169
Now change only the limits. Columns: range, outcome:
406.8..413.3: 159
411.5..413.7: 163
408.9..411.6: 151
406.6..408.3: 168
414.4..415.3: 173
